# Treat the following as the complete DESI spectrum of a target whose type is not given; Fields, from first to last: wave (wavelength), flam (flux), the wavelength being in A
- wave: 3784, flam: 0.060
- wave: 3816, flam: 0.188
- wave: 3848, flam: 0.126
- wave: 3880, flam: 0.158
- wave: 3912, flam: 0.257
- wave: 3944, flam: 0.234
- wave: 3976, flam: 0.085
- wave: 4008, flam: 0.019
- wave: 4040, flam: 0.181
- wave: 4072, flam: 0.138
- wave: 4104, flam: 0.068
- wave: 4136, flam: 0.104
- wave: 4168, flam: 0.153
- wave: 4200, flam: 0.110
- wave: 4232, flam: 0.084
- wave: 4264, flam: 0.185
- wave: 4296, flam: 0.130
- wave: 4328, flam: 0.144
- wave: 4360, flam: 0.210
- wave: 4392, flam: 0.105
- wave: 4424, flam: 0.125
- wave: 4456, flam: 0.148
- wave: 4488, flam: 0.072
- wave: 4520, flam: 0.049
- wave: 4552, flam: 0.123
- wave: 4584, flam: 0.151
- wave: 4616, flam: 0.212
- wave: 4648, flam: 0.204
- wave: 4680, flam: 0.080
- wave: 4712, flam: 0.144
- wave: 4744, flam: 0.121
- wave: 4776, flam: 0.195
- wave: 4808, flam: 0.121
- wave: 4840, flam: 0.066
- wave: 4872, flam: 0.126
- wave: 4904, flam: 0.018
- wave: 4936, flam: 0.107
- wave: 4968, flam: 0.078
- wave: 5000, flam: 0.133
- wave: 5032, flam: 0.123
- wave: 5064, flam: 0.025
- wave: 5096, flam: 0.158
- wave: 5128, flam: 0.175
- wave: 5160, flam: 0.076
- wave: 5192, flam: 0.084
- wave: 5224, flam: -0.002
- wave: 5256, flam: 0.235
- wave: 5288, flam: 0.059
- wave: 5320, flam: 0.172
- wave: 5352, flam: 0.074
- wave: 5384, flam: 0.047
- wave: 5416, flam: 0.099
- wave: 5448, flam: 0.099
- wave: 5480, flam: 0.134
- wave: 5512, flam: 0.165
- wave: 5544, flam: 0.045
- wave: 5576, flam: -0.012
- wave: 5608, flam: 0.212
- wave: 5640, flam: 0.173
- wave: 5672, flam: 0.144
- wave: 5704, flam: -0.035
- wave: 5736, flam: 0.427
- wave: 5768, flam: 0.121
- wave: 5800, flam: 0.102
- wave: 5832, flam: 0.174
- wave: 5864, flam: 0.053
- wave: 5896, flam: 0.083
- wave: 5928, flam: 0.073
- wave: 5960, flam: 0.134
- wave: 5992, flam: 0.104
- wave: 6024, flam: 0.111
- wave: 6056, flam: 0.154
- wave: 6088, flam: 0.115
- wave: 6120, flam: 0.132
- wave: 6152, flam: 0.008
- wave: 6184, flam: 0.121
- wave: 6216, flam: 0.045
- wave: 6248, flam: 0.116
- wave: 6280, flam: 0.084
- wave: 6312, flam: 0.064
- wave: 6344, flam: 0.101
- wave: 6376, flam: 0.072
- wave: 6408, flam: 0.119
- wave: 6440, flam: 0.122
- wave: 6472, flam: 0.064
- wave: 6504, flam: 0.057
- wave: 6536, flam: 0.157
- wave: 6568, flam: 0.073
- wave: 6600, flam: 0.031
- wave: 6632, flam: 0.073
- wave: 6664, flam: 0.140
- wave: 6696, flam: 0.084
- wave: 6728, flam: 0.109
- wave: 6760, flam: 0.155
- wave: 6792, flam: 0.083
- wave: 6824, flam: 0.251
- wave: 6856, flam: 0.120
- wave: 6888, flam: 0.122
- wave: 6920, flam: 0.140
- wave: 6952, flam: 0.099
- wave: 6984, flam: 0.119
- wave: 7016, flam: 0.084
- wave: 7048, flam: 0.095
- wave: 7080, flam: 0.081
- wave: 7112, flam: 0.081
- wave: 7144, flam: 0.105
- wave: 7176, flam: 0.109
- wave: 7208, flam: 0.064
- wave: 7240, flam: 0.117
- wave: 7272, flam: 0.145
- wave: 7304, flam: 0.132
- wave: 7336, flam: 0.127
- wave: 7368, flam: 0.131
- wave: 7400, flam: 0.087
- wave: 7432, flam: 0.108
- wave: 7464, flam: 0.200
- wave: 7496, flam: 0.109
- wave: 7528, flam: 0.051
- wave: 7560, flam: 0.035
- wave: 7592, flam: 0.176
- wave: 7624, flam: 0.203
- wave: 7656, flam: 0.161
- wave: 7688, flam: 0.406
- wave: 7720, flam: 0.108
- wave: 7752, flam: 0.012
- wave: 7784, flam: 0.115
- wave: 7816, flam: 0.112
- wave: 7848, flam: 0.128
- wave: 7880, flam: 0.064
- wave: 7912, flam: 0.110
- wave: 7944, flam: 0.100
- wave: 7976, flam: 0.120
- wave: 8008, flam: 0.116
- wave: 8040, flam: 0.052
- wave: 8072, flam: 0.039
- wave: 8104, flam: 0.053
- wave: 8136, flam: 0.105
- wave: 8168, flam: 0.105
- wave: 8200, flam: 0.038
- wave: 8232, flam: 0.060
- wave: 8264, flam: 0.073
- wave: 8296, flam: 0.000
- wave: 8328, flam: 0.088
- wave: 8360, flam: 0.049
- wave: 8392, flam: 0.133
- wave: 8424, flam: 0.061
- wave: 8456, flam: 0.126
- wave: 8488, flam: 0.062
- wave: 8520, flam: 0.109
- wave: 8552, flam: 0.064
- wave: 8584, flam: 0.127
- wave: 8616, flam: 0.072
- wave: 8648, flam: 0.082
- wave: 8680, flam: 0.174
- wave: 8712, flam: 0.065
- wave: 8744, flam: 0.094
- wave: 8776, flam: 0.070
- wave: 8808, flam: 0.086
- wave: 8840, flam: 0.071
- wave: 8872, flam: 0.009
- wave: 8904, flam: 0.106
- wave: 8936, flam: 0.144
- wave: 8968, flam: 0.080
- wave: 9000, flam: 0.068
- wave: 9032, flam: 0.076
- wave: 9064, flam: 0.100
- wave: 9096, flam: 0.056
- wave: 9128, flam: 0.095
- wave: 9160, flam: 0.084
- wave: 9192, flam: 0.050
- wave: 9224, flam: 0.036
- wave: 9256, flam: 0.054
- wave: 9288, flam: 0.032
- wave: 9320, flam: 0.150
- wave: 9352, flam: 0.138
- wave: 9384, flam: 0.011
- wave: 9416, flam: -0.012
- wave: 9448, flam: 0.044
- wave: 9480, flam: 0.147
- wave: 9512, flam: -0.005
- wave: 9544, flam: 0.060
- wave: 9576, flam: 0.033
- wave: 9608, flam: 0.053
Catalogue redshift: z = 0.536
